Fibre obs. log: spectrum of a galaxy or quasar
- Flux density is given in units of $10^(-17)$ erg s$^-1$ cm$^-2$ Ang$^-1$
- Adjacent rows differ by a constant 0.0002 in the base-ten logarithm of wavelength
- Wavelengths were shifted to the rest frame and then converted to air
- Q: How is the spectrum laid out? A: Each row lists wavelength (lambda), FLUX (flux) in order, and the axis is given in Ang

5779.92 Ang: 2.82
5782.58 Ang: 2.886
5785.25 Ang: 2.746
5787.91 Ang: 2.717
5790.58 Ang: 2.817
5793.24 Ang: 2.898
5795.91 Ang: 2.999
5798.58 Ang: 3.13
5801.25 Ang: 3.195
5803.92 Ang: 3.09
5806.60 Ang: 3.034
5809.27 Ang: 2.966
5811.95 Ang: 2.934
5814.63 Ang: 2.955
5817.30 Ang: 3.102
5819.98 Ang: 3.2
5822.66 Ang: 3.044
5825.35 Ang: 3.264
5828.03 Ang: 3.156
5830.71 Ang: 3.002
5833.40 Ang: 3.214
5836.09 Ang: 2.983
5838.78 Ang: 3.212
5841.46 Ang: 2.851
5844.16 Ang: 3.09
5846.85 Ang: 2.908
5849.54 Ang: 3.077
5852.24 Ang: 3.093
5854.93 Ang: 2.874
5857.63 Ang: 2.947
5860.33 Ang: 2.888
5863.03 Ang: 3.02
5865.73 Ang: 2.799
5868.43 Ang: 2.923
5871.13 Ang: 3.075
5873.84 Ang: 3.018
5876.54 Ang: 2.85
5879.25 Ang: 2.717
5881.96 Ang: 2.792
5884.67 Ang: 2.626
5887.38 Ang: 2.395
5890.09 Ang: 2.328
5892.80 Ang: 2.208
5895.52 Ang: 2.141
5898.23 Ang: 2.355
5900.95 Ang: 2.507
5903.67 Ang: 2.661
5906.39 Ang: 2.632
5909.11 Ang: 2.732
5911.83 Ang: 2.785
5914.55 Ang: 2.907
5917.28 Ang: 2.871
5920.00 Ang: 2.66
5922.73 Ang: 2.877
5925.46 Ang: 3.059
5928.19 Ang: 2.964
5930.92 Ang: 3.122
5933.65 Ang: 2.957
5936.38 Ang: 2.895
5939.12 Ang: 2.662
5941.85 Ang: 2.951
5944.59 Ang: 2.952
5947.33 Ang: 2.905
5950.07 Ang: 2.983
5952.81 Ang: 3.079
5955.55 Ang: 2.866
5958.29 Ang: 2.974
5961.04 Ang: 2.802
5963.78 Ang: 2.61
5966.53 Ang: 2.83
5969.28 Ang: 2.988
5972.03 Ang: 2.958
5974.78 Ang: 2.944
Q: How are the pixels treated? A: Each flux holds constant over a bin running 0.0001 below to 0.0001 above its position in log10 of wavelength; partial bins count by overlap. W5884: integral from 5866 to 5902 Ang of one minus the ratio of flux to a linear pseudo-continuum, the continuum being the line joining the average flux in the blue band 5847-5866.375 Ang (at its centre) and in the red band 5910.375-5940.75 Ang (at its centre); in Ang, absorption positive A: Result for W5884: 3.9 Ang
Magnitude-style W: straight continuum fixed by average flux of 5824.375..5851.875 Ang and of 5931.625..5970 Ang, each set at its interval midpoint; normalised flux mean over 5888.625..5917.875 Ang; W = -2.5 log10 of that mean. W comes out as 0.17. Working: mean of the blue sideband 3.07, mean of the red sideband 2.89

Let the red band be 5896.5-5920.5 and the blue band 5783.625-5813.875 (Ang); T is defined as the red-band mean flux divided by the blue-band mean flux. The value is 0.9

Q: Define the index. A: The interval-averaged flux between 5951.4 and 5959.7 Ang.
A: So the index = 2.97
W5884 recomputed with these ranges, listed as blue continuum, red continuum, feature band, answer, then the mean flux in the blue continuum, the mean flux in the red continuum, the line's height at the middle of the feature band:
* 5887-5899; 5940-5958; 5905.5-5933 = -2.9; 2.27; 2.95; 2.59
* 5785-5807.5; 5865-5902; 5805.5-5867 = -4.8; 2.97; 2.62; 2.81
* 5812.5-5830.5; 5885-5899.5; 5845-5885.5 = -4.7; 3.11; 2.31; 2.61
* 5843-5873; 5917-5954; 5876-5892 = 2.0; 2.97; 2.93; 2.96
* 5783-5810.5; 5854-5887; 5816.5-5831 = -1.1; 2.96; 2.86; 2.92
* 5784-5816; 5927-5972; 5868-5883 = 0.2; 2.96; 2.91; 2.93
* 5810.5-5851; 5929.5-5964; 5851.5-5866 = 0.4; 3.07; 2.91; 3.03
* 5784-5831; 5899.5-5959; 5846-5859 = -0.1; 3.02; 2.86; 2.96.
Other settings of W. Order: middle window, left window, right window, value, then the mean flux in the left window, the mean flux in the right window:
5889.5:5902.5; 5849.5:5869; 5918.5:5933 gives 0.261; 2.94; 2.94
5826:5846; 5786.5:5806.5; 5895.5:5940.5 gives -0.059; 2.98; 2.77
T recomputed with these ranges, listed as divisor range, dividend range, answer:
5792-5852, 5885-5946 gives 0.89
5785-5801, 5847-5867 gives 1.01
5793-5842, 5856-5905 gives 0.87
